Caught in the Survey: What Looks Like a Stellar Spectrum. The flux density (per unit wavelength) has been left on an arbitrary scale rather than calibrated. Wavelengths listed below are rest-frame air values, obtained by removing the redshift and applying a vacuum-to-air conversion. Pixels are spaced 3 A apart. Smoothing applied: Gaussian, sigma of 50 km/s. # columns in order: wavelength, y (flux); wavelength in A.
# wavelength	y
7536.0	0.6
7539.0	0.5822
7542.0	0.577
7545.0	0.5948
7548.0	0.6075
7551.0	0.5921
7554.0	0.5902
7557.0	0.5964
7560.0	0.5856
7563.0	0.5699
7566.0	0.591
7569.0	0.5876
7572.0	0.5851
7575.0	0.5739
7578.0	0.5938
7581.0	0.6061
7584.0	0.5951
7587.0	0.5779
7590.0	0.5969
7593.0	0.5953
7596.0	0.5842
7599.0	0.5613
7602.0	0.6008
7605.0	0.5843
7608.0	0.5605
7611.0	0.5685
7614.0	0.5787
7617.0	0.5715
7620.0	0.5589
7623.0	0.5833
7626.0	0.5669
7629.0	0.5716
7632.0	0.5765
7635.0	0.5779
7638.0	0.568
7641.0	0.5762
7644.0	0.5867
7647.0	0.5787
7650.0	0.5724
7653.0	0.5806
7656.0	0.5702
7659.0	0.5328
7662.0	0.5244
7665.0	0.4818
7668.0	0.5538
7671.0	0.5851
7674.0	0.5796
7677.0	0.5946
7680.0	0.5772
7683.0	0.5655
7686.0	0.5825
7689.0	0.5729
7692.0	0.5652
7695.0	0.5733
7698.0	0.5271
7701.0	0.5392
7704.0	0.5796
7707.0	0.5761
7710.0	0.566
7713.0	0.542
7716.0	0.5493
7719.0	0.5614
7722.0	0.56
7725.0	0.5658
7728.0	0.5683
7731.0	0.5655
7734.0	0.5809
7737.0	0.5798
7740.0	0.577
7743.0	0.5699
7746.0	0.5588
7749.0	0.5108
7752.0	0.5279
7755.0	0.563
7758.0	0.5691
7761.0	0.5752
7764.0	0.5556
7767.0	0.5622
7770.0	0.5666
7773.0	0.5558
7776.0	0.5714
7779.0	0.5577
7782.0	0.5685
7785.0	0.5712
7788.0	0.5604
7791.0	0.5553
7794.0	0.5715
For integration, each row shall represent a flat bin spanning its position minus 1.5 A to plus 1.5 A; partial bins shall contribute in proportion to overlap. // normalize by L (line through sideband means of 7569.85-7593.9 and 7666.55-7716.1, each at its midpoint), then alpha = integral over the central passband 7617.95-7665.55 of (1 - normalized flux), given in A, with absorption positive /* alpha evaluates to 1.06 A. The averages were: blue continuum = 0.59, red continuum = 0.567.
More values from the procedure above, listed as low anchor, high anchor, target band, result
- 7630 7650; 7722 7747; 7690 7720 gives 0.7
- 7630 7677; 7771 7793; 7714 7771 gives 0.2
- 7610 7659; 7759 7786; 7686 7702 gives 0.3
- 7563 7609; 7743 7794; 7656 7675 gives 1.0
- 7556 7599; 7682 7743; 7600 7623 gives 0.3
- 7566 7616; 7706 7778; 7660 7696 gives 0.6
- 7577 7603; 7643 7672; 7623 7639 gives -0.1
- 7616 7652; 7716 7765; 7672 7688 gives -0.3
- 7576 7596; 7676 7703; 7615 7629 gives 0.3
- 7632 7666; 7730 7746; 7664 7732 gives 0.6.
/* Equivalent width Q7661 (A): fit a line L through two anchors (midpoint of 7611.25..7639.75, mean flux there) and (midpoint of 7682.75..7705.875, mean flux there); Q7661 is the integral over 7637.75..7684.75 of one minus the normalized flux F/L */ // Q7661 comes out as 0.3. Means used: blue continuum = 0.572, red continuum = 0.563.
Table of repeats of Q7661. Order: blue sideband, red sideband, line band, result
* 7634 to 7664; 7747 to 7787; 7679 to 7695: -0.3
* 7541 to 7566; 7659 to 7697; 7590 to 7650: -0.2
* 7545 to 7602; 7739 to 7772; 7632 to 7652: 0.0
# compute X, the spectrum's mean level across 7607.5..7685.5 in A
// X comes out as 0.567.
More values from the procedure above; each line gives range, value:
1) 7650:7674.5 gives 0.551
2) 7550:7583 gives 0.588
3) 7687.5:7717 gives 0.559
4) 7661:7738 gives 0.562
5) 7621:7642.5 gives 0.574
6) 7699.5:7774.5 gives 0.561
